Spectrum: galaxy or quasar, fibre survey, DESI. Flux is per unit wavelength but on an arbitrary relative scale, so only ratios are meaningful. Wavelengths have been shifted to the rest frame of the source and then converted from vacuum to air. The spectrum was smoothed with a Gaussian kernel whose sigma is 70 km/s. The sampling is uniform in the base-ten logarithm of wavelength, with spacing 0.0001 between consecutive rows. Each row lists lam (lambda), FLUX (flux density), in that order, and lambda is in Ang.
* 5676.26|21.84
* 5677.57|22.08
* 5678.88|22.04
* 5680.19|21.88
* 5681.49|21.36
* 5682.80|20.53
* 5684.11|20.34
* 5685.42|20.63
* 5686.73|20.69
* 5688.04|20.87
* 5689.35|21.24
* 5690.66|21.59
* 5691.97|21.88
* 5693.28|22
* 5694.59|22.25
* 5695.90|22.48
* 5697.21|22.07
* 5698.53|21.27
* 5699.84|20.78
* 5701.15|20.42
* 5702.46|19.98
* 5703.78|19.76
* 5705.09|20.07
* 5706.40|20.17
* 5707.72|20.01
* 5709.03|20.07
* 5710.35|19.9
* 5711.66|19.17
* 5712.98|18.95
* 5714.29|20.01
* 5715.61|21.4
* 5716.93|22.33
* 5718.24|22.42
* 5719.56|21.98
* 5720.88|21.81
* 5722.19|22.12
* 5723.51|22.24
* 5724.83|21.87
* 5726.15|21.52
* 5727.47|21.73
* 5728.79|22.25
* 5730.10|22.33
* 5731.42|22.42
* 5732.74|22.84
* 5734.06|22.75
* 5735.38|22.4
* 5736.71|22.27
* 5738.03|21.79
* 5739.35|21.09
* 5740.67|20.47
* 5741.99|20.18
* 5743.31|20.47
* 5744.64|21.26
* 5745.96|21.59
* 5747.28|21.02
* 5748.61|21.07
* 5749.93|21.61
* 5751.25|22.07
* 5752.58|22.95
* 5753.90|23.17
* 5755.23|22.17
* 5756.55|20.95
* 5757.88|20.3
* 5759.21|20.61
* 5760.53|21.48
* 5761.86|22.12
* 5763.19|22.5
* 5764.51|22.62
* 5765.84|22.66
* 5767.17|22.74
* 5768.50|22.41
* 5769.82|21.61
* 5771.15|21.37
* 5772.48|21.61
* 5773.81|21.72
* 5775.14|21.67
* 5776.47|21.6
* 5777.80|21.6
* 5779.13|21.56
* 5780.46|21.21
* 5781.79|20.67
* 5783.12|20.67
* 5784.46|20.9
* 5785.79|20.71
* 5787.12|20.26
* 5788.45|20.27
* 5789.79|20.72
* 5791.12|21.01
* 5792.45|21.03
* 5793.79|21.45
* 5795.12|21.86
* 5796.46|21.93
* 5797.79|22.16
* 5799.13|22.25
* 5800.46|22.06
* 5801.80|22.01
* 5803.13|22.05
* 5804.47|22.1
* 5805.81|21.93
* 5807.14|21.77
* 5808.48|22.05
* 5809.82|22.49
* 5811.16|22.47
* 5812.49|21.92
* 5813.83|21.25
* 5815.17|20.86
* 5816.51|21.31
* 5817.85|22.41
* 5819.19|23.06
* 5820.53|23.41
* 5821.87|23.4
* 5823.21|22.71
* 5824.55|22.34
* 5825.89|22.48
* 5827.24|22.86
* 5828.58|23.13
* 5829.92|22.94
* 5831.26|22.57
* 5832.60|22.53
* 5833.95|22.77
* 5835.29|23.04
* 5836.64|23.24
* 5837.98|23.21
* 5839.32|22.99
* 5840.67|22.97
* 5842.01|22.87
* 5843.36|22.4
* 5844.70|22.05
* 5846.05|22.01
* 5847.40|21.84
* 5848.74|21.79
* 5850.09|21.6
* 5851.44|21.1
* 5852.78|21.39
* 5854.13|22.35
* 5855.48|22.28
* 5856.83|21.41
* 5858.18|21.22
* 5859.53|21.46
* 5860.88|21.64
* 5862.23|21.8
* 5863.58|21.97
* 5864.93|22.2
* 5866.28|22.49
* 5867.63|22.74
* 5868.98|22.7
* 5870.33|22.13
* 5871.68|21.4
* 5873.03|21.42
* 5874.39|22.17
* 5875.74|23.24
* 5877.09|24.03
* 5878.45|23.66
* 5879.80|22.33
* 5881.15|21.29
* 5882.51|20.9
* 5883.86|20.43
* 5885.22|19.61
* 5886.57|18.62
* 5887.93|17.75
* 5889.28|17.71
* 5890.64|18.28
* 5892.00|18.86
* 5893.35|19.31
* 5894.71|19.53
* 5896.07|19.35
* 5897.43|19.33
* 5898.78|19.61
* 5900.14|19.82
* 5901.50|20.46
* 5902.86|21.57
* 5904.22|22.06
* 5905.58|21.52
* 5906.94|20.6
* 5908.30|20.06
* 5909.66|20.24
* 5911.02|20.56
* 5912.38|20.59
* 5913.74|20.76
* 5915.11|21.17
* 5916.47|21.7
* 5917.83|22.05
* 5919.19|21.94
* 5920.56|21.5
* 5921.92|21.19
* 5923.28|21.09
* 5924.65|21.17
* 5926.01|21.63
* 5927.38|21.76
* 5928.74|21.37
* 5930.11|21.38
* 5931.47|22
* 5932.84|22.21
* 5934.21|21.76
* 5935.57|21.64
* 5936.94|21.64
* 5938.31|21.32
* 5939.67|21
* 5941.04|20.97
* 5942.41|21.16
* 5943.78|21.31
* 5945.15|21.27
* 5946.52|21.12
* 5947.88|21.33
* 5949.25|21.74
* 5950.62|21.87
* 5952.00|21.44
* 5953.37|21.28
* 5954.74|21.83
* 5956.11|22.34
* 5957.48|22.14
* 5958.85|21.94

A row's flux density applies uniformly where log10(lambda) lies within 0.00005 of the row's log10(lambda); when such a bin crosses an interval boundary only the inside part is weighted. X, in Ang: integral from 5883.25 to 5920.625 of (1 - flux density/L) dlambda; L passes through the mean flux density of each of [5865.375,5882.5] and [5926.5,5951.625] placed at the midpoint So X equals 3.13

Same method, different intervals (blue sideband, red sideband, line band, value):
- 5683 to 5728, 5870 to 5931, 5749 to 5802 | -1.6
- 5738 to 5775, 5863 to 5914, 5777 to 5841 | -2.1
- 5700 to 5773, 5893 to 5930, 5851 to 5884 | -1.6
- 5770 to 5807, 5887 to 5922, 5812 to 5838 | -1.9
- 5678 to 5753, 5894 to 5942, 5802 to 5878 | -4.1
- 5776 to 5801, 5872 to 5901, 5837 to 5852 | -1.1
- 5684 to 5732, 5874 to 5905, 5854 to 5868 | -0.9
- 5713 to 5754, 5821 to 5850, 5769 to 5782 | 0.4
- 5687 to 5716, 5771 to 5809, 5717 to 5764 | -1.6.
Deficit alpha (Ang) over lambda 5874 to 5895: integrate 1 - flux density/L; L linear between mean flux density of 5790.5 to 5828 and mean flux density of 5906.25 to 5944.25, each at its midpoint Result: 1.1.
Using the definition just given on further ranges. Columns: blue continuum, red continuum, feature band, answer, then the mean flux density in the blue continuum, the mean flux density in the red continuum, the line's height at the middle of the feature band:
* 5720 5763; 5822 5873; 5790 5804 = 0.17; 21.7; 22.3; 22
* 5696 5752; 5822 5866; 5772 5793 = 0.67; 21.3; 22.3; 21.8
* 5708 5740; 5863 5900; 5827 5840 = -1.16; 21.6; 20.8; 21.1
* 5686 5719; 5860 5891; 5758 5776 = -0.71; 20.9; 21.4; 21.1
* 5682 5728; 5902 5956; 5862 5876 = -0.60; 21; 21.4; 21.3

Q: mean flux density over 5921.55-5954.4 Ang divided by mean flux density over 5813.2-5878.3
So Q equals 1.0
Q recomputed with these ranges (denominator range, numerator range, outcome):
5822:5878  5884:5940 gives 0.92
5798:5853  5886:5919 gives 0.90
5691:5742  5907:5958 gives 1.00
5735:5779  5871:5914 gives 0.95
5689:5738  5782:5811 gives 1.01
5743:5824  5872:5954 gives 0.97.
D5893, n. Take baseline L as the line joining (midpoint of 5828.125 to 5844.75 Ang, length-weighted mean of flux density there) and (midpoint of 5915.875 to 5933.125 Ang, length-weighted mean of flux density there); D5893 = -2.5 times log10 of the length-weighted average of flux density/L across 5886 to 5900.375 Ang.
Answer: 0.17 mag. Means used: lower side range 22.9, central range 18.9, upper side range 21.6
